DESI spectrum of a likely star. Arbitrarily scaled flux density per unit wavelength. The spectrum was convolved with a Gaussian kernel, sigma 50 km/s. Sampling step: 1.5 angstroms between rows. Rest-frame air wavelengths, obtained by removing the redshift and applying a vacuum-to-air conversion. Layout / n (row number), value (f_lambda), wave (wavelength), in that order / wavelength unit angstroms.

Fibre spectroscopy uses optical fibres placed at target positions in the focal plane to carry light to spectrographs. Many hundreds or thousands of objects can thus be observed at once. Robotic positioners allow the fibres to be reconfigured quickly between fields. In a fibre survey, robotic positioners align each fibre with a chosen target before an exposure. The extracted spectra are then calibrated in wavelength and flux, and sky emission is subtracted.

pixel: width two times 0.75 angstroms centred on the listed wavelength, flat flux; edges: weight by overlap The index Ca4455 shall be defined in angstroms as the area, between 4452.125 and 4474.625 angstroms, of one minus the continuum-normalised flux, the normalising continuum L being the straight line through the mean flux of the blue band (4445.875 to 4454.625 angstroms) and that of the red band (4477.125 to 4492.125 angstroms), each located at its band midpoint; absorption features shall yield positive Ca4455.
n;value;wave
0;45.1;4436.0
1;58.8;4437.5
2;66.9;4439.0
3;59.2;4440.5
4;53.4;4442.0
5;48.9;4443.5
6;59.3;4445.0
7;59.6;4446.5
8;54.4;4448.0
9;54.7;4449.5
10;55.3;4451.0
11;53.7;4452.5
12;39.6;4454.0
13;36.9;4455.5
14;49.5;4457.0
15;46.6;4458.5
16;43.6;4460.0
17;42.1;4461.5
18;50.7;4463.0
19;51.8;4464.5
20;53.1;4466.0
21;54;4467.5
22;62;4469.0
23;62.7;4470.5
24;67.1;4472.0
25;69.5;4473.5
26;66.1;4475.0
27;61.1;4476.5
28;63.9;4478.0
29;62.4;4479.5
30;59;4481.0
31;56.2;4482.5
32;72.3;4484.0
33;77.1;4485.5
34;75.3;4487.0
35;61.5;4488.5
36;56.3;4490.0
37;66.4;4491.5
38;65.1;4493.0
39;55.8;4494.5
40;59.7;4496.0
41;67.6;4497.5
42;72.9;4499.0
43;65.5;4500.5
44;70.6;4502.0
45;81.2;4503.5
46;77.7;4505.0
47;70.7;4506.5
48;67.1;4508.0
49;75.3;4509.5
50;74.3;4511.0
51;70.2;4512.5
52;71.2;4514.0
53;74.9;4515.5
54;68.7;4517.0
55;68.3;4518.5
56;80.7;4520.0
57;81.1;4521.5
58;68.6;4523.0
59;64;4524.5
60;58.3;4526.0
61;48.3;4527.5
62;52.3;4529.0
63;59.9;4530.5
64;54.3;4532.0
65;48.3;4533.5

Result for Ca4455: 2.1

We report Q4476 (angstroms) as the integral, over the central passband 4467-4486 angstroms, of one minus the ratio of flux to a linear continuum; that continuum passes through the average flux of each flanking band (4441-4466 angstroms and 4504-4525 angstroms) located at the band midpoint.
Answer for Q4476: -1.8 angstroms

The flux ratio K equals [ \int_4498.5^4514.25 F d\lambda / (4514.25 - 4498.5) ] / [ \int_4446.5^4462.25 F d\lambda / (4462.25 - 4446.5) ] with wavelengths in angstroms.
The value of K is 1.5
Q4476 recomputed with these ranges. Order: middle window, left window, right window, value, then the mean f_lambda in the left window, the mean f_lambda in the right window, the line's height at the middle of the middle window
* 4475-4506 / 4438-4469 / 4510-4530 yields -2.9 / 52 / 67.8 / 60.8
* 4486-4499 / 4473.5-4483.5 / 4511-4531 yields -0.1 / 62.3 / 67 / 63.9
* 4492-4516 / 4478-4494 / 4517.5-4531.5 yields -1.9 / 65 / 64.5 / 64.7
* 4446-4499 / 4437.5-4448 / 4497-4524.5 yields 5.0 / 57.7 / 72.4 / 64.1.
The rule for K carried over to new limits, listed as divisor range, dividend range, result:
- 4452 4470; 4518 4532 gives 1.31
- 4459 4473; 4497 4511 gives 1.33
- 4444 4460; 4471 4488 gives 1.31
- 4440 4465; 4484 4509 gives 1.35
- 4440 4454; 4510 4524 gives 1.34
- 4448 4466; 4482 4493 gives 1.38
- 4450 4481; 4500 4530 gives 1.27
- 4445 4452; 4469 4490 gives 1.16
